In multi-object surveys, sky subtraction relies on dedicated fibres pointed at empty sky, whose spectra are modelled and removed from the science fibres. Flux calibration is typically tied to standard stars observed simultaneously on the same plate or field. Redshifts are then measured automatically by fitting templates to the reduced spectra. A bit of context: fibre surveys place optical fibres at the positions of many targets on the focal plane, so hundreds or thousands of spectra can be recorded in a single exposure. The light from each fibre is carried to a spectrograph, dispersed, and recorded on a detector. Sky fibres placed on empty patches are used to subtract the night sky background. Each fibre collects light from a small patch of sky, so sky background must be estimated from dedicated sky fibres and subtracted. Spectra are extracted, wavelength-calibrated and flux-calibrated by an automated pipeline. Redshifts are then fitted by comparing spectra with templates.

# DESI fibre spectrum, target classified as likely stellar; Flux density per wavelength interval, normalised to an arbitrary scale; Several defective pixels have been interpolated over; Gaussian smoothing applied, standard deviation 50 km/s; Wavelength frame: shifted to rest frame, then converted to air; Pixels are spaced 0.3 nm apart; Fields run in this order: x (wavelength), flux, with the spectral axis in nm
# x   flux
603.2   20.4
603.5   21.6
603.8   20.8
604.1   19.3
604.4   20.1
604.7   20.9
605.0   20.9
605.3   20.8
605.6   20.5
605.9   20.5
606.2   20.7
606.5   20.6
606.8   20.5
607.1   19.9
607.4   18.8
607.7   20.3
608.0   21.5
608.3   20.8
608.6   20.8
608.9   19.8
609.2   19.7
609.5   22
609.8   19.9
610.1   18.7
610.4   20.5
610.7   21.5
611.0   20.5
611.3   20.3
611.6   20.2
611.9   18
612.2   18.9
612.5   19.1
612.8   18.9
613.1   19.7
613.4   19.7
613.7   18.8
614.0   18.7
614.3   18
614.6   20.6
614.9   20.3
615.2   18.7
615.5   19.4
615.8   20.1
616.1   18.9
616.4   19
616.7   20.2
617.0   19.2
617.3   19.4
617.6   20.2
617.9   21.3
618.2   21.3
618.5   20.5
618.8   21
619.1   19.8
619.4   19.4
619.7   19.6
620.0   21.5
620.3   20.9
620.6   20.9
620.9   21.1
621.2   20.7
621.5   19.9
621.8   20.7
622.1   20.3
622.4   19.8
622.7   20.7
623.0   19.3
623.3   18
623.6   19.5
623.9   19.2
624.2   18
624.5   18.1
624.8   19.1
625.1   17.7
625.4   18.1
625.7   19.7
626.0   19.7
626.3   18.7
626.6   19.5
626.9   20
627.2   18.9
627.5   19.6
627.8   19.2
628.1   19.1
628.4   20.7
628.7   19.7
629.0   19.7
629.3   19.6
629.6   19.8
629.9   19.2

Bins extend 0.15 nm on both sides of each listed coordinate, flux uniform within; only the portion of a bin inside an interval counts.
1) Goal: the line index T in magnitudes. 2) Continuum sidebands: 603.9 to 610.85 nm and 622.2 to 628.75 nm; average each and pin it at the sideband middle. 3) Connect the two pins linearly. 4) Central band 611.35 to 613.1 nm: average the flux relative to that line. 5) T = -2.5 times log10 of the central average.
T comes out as 0.05 mag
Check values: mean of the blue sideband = 20.4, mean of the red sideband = 19.2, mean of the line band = 19.2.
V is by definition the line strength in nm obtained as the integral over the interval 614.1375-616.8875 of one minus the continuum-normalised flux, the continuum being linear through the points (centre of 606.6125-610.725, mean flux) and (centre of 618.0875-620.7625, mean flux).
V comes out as 0.133 nm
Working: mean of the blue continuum 20.3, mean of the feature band 19.5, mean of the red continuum 20.5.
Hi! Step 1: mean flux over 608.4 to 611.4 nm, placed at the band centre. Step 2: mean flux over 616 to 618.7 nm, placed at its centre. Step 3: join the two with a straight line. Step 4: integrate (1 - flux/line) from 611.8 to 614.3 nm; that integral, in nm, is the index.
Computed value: 0.16 nm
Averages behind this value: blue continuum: 20.4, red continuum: 20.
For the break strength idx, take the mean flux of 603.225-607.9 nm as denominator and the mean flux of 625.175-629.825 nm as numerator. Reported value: 0.95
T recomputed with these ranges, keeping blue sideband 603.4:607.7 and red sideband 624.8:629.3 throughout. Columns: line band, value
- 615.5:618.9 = -0.01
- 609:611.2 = -0.01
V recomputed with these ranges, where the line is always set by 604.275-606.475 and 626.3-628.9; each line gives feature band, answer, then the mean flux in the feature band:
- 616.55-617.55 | 0.02 nm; 19.7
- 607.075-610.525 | 0.04 nm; 20.2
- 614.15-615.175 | 0.03 nm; 19.5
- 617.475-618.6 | -0.05 nm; 20.9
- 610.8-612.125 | 0.04 nm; 19.8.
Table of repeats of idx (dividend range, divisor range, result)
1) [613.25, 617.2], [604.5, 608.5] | 0.94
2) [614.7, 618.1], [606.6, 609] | 0.97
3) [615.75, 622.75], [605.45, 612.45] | 1.00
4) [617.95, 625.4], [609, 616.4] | 1.01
